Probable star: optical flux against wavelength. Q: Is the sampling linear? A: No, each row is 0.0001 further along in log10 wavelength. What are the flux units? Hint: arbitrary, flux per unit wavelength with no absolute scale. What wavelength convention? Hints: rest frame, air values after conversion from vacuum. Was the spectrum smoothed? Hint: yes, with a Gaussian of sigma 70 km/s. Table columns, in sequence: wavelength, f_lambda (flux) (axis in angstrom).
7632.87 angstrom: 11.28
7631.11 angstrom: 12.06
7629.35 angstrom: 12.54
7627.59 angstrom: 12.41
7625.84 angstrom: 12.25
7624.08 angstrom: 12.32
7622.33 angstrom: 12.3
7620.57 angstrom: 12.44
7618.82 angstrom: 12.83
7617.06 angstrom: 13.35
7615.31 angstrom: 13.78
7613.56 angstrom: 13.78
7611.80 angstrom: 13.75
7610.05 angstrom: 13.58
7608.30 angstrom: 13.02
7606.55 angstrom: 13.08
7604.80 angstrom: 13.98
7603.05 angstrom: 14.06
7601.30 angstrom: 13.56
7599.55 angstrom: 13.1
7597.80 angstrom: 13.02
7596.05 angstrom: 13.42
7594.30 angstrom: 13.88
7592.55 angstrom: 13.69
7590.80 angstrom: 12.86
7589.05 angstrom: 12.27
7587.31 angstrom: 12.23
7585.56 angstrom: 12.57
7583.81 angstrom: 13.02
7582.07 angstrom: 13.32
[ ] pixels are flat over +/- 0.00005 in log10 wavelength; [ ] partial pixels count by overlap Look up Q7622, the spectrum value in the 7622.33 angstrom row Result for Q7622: 12.3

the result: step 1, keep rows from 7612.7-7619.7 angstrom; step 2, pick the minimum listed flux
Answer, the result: 12.83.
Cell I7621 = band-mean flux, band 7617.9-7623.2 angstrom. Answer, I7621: 12.5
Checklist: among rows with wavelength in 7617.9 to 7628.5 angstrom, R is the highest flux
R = 12.83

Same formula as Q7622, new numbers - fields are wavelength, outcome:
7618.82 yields 12.83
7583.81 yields 13.02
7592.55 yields 13.69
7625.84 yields 12.25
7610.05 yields 13.58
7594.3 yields 13.88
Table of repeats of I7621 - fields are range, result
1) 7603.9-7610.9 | 13.4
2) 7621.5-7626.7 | 12.3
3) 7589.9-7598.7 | 13.4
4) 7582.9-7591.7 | 12.6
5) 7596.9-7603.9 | 13.4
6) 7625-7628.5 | 12.3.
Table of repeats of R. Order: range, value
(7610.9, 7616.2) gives 13.78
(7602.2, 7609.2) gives 14.06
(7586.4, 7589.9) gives 12.27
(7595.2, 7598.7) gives 13.42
